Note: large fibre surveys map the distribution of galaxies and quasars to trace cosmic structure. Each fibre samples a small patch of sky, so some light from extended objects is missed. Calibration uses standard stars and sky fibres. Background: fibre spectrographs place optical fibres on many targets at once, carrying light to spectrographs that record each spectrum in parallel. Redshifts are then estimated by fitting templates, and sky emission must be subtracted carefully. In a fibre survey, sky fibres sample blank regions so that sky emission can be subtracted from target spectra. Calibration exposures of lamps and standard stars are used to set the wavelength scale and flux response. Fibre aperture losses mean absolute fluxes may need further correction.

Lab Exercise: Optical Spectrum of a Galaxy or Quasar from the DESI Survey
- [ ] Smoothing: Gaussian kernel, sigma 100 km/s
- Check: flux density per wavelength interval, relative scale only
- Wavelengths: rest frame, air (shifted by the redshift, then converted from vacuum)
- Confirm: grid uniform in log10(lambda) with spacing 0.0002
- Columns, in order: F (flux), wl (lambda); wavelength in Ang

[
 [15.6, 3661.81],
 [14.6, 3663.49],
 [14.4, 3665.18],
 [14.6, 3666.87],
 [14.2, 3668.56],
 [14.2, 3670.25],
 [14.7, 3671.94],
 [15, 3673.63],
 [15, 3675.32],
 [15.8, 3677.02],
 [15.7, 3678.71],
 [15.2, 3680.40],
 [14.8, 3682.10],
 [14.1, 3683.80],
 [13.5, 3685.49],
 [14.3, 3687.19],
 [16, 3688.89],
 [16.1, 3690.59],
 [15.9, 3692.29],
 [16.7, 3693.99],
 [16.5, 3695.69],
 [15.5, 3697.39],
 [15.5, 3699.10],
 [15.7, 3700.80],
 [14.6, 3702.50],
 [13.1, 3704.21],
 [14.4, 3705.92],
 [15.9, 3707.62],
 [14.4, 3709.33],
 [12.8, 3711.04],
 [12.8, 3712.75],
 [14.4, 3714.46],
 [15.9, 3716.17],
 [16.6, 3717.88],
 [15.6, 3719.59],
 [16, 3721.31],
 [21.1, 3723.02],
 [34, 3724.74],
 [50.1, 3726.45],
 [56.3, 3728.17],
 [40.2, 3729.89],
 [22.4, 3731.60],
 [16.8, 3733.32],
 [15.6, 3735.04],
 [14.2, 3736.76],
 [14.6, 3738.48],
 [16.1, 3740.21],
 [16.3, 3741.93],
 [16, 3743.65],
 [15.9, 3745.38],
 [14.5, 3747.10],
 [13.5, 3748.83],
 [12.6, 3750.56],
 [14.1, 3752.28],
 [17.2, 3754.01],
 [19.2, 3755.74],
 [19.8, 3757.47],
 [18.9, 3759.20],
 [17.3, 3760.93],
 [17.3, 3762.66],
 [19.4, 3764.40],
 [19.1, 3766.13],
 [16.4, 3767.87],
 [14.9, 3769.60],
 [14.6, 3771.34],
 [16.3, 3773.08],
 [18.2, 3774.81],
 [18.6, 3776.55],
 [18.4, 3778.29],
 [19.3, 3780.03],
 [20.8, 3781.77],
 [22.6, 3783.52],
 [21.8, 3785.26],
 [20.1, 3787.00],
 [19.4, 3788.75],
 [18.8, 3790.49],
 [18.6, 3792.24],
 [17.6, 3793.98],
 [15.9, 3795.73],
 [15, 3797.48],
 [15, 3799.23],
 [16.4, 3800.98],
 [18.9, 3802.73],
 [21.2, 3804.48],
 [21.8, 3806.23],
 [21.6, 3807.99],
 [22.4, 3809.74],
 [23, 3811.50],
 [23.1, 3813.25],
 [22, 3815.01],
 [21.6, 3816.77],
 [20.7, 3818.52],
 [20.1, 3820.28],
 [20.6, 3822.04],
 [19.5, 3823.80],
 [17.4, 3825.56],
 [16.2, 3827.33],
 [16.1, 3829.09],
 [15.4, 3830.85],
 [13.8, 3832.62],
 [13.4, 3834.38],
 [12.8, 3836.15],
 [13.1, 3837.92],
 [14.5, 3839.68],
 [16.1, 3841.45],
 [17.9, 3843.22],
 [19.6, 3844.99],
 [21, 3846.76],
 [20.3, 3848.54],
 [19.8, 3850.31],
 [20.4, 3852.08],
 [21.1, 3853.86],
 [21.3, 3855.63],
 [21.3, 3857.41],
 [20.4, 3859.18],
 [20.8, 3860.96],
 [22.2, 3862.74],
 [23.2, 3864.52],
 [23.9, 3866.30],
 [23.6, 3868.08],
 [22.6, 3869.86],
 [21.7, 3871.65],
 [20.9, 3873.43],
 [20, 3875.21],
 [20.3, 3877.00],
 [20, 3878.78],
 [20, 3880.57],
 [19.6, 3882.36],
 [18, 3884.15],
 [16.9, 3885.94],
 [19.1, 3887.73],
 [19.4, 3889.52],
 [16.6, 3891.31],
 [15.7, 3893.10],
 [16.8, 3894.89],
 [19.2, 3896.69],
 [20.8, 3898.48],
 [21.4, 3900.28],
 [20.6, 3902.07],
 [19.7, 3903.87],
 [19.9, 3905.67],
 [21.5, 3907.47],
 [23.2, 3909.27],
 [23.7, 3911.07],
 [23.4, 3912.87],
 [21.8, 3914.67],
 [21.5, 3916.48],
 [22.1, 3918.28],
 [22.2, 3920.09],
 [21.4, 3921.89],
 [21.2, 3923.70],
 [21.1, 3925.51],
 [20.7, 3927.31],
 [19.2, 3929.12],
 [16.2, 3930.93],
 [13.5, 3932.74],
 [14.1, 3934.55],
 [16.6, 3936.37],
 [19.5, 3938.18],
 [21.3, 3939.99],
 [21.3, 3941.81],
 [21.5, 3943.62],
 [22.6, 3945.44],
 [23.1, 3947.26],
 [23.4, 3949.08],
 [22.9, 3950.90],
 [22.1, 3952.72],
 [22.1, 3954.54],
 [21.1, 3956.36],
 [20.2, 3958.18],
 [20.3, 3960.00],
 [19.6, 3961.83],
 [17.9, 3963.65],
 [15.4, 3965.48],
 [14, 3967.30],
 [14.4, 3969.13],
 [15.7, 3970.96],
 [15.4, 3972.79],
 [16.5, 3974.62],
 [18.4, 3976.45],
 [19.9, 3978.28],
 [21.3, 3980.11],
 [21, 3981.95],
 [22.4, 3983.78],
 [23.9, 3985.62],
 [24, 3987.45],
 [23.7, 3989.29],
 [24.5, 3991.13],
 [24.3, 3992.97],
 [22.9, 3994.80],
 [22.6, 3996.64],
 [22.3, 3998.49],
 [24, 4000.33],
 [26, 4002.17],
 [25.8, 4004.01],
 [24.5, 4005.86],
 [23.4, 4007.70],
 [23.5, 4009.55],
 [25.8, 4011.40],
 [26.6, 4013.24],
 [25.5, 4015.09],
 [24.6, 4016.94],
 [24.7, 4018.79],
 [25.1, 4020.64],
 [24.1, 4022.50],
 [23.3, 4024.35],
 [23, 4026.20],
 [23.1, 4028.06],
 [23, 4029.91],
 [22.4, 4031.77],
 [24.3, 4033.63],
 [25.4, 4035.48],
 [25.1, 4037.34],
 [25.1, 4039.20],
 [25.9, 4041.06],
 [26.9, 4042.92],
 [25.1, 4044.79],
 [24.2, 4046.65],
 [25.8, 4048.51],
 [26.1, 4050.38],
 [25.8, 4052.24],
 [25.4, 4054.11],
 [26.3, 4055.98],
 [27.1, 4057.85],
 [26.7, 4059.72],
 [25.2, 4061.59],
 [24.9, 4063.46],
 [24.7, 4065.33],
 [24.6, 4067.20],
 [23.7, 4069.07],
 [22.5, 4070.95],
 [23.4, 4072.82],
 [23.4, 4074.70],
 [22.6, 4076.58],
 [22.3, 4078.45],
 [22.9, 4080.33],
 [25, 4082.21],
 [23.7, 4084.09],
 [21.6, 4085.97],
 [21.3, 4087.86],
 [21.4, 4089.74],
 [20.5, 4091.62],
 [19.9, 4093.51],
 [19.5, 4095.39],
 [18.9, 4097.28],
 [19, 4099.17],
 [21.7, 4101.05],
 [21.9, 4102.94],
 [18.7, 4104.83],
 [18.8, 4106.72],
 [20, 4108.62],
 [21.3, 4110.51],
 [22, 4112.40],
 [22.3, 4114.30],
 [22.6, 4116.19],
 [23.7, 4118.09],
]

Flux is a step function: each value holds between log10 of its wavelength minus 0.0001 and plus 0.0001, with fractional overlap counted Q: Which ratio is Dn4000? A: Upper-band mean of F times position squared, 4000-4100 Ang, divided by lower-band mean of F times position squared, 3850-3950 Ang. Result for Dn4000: 1.27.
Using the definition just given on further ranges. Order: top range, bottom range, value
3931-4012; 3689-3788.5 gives 1.26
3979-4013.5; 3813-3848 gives 1.46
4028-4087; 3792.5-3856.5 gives 1.49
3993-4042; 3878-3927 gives 1.27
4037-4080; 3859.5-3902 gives 1.35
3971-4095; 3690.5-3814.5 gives 1.45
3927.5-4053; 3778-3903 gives 1.23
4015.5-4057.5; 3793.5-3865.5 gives 1.46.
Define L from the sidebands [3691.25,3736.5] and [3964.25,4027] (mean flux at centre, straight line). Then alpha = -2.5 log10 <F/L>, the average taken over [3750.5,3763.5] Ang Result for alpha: 0.184 mag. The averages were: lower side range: 20.3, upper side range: 22.1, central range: 17.3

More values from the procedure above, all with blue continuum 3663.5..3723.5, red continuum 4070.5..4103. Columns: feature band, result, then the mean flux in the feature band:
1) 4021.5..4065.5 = -0.187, 25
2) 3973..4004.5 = -0.116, 22.4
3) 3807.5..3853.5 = -0.069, 18.6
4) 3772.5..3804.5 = -0.112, 18.5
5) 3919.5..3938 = 0.027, 18.6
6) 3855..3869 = -0.225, 22.1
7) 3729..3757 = -0.103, 17.5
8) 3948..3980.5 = 0.043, 18.9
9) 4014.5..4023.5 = -0.199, 24.7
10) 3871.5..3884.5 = -0.104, 20.1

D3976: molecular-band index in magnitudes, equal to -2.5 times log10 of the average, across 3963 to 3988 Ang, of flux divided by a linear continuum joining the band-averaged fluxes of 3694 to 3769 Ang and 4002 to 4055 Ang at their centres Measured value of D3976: 0.27 mag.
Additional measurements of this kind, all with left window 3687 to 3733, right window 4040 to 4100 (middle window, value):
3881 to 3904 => 0.17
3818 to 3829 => 0.13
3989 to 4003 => -0.04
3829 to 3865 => 0.17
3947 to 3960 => 0.03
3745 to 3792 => 0.17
